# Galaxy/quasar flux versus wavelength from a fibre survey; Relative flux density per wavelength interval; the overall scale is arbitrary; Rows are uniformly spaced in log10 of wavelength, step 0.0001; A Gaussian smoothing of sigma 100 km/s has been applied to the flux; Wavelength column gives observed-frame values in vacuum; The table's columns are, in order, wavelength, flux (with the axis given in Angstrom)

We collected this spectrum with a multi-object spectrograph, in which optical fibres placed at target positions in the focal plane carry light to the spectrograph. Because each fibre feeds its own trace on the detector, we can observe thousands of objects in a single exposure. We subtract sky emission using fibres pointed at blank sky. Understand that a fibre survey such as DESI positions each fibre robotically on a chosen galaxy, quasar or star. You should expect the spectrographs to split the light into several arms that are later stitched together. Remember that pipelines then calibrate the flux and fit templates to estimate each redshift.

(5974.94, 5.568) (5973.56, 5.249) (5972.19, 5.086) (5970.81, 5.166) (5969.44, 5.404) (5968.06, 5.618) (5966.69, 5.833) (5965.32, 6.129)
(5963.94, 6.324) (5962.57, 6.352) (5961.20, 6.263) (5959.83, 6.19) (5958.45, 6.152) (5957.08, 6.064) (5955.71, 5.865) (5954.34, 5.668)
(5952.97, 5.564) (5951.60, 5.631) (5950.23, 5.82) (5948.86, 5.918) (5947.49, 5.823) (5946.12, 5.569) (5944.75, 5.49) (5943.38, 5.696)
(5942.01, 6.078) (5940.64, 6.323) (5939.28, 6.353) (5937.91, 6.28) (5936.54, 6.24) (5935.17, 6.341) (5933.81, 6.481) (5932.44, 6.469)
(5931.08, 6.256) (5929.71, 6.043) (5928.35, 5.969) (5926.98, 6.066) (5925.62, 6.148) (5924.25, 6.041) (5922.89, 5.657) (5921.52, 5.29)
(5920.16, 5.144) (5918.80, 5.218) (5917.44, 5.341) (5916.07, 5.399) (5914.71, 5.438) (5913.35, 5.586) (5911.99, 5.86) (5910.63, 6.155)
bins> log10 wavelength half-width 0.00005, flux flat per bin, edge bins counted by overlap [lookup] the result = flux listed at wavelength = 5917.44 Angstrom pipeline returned 5.341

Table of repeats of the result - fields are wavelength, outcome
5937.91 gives 6.28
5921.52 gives 5.29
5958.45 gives 6.152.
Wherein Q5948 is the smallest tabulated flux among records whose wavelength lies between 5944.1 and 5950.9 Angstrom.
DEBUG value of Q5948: 5.49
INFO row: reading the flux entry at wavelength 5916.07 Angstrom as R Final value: 5.399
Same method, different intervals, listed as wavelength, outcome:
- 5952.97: 5.564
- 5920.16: 5.144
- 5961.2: 6.263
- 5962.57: 6.352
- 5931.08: 6.256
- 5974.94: 5.568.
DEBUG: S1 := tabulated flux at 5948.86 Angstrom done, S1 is 5.918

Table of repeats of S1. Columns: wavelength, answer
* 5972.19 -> 5.086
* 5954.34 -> 5.668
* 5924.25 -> 6.041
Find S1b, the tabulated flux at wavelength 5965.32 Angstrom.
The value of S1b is 6.129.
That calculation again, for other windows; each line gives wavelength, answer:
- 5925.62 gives 6.148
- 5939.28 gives 6.353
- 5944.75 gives 5.49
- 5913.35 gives 5.586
